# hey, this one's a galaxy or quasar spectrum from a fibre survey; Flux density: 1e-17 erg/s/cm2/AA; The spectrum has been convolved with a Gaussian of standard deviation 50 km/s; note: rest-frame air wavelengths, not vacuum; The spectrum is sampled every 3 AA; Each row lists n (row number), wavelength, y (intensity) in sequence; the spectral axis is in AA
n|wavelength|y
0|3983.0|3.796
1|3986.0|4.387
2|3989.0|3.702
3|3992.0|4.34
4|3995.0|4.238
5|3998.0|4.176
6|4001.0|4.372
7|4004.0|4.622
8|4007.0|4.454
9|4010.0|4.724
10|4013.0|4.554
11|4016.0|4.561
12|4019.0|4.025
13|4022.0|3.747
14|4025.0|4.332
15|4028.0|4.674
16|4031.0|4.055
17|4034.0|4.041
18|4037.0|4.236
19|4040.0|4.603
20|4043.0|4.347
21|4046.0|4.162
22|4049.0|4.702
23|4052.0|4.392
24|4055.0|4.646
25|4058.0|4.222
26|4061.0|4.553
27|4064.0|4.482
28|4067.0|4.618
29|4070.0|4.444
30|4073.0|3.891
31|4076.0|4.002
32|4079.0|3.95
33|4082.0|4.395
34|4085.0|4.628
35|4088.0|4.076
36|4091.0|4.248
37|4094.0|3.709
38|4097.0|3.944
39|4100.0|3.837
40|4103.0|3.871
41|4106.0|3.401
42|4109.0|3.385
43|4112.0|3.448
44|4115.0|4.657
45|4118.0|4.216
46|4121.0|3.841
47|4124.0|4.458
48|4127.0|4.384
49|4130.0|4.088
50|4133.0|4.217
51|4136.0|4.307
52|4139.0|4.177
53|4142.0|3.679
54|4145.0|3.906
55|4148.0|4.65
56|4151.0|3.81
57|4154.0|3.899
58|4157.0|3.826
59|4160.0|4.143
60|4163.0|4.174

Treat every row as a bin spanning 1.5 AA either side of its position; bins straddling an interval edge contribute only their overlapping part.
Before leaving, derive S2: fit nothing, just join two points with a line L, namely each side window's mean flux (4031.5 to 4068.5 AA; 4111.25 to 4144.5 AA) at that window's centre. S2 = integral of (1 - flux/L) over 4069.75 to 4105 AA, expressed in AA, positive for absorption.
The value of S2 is 1.82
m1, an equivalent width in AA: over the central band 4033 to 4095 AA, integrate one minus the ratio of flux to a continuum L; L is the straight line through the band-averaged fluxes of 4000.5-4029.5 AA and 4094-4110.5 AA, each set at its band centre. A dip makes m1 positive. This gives -4.8 AA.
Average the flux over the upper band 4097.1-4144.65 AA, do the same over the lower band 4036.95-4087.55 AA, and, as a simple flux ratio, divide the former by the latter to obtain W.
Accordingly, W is 0.91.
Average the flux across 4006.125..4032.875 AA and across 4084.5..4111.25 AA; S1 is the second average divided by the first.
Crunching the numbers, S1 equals 0.89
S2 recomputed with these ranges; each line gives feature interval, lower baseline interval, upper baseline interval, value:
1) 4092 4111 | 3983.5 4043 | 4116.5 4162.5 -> 2.1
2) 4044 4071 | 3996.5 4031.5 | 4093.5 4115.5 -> -2.7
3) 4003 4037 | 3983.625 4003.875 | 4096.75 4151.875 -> -1.3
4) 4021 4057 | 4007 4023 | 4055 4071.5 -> 0.7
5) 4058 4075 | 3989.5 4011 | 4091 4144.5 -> -0.9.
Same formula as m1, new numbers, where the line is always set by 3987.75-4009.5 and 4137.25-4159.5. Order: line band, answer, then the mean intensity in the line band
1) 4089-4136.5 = 0.9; 4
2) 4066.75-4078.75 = 0.0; 4.17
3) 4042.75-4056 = -0.8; 4.45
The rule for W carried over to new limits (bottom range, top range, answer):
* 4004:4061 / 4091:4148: 0.91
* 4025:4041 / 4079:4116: 0.92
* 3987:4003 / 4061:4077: 1.03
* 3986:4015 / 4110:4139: 0.96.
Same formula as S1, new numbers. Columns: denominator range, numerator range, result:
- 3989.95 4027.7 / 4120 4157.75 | 0.94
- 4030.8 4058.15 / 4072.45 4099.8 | 0.94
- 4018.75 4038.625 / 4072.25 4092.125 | 1.00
